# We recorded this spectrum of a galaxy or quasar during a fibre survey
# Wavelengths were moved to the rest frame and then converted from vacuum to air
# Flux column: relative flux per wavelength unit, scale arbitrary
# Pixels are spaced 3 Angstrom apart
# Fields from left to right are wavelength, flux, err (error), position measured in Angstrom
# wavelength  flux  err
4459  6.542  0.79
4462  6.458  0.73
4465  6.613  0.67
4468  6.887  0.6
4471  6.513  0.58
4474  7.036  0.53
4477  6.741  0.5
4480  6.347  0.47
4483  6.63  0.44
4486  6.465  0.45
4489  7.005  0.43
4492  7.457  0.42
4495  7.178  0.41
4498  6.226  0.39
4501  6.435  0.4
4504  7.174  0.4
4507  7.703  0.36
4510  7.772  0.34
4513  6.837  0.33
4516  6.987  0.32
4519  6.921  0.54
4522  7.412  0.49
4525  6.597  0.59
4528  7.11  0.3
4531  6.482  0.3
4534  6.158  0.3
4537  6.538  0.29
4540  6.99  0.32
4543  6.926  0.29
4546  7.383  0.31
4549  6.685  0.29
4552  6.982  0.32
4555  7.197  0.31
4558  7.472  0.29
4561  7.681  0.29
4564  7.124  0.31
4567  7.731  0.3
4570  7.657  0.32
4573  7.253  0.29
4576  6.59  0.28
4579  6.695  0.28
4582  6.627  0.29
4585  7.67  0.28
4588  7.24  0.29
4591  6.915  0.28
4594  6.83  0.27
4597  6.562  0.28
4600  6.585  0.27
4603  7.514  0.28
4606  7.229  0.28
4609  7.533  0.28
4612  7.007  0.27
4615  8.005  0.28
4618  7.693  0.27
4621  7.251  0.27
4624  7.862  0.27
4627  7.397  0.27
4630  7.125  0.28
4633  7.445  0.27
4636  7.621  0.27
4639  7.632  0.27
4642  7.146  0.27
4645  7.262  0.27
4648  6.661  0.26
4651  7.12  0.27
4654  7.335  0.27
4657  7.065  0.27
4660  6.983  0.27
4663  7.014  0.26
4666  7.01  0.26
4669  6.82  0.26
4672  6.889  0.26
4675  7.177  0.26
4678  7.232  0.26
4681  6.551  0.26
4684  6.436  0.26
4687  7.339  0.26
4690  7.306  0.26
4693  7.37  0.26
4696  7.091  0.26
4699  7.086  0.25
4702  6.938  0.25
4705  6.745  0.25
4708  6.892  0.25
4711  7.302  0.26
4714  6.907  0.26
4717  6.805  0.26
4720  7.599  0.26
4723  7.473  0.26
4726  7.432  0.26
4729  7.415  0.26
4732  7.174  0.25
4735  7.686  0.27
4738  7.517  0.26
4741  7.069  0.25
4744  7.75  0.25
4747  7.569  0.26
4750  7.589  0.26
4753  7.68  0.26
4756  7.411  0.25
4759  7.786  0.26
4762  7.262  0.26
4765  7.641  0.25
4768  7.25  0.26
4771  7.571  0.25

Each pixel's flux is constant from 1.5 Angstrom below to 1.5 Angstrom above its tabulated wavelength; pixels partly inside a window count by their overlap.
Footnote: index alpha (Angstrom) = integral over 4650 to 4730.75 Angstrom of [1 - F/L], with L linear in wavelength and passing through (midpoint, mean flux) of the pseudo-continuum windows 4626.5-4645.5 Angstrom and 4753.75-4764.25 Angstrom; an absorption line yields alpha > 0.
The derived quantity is 3.8 Angstrom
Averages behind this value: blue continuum 7.38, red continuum 7.51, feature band 7.09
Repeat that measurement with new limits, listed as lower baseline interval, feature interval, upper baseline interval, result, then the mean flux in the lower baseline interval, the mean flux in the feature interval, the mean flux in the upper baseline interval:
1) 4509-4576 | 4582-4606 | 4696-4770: 0.4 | 7.07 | 7.03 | 7.33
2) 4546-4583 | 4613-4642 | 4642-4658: -1.7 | 7.16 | 7.53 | 7.09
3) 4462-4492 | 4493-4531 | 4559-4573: 0.1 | 6.72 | 7.01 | 7.51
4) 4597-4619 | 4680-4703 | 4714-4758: 1.1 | 7.3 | 7.03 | 7.43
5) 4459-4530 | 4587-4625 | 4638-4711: -1.4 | 6.88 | 7.24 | 7.05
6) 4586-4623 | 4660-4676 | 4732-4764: 0.8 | 7.21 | 6.98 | 7.52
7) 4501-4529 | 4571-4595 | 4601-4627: 1.2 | 7.13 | 6.99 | 7.49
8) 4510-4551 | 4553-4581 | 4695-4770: -1.2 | 6.88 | 7.25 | 7.33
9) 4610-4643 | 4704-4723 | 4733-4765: 1.1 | 7.48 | 7.08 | 7.53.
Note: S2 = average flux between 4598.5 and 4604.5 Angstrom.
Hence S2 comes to 7.05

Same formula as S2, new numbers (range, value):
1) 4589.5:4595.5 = 6.87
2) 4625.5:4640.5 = 7.44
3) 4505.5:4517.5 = 7.32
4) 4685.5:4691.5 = 7.32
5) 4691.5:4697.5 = 7.23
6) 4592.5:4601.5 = 6.66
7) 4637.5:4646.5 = 7.35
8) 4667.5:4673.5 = 6.85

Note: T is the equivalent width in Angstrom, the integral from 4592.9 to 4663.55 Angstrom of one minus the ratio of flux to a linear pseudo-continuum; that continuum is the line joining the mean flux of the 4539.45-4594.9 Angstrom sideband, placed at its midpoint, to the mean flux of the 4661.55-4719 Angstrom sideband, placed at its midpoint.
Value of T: -1.77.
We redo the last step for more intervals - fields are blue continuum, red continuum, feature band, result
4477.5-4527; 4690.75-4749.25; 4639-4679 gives 0.5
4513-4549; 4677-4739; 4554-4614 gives -1.9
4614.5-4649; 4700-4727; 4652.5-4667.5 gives 0.5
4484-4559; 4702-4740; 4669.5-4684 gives 0.6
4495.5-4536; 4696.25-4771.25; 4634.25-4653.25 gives -0.2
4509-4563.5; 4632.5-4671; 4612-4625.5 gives -1.0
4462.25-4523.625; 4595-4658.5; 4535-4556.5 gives 0.4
